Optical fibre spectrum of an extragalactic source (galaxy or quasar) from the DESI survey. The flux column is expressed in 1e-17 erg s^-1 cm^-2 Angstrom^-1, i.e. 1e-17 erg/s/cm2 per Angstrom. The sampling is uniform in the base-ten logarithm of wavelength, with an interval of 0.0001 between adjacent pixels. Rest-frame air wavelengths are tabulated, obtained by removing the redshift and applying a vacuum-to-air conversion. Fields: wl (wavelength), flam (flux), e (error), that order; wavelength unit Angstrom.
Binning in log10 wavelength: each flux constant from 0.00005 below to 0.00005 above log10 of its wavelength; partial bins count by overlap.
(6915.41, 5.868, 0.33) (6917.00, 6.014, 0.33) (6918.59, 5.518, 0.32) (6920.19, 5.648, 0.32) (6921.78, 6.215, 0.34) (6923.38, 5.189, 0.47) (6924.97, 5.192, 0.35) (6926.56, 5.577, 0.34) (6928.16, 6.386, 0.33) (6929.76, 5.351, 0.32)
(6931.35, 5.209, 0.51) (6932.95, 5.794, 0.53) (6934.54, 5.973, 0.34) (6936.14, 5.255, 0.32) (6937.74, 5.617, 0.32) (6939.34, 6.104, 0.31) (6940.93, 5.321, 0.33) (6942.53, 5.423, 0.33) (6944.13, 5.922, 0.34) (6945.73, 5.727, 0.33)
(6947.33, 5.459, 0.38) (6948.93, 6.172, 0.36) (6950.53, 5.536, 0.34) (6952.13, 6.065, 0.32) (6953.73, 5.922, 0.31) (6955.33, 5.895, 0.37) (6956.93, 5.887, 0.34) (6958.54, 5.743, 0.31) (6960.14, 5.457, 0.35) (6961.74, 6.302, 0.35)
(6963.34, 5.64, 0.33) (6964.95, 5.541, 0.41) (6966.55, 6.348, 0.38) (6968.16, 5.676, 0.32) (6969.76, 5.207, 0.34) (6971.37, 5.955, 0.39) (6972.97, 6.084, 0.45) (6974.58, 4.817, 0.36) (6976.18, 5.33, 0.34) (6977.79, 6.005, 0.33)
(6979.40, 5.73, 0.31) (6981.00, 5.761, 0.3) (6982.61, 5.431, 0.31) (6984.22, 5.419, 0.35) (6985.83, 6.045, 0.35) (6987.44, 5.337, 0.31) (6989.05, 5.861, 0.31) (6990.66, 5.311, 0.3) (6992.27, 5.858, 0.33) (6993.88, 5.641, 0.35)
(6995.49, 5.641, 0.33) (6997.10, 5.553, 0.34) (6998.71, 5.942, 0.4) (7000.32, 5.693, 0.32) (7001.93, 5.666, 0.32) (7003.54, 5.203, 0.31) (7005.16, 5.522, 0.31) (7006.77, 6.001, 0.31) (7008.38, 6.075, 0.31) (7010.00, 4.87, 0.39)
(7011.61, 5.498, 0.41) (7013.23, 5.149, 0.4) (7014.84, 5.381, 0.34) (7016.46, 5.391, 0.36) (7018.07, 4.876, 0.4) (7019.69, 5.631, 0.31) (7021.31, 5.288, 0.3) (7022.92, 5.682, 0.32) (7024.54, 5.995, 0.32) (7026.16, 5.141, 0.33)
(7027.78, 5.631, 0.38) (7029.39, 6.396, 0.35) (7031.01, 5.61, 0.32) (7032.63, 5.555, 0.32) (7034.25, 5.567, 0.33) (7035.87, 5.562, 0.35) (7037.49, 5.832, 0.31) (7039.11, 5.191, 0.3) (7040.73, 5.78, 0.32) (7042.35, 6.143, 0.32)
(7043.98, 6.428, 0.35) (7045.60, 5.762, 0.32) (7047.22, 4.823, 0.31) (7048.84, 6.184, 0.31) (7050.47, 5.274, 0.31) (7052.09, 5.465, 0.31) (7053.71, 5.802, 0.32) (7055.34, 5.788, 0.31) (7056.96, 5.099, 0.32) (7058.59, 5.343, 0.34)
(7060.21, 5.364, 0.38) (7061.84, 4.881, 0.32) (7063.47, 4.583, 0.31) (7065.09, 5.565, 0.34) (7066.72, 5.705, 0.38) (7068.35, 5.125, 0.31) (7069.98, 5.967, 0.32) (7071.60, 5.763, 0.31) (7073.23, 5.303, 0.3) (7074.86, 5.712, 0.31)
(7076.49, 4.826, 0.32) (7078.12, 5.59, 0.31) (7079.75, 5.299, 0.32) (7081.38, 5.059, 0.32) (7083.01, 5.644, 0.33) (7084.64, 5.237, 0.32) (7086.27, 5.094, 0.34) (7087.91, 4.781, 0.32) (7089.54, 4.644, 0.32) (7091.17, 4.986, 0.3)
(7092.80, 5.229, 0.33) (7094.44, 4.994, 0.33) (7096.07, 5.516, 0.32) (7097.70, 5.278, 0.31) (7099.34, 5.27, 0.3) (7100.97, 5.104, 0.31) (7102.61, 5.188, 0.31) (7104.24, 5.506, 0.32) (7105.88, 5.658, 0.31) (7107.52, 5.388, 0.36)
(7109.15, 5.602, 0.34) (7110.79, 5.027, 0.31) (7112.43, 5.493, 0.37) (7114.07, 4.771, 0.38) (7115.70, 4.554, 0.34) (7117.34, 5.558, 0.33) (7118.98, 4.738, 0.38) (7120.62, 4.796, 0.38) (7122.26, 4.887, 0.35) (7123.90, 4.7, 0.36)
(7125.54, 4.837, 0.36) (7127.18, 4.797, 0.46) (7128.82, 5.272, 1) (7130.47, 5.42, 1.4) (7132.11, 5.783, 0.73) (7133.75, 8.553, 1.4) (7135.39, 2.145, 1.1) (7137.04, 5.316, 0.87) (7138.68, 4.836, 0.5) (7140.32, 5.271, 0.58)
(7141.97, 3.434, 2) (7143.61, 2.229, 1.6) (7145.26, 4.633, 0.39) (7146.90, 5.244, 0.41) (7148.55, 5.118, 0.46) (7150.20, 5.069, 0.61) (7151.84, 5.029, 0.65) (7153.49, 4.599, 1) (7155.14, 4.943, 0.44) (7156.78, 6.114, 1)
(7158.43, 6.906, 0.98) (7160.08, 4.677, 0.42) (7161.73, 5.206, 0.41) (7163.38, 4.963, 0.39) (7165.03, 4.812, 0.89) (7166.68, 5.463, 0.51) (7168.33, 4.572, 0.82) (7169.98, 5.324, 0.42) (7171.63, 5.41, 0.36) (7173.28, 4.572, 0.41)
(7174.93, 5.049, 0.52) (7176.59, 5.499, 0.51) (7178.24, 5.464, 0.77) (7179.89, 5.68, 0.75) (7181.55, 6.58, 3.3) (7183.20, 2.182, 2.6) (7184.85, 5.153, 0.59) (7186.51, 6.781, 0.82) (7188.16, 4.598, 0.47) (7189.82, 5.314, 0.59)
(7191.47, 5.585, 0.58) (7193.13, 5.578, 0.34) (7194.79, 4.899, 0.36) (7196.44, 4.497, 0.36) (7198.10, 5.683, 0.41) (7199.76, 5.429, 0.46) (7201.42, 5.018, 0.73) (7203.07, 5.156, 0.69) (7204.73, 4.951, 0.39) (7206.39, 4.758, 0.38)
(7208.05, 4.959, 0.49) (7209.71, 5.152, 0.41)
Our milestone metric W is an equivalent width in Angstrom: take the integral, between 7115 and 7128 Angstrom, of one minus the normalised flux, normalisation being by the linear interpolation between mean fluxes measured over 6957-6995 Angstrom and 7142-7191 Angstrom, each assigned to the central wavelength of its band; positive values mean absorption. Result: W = 0.8 Angstrom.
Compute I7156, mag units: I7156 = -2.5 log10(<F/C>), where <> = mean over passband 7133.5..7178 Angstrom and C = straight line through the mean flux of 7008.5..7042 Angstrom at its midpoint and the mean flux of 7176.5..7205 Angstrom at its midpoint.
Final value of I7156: 0.07 mag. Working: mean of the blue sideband 5.52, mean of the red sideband 5.22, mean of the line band 4.96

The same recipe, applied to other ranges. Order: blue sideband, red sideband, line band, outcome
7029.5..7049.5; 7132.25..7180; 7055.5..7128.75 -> 0.04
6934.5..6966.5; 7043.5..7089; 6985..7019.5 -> 0.01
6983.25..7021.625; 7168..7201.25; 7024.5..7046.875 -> -0.05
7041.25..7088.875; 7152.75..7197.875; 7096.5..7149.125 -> 0.06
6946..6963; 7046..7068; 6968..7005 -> 0.02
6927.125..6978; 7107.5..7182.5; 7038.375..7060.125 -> -0.04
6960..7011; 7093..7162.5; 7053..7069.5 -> 0.00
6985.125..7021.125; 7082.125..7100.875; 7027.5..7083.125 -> -0.04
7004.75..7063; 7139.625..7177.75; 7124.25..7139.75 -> -0.02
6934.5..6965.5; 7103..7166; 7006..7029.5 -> 0.00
